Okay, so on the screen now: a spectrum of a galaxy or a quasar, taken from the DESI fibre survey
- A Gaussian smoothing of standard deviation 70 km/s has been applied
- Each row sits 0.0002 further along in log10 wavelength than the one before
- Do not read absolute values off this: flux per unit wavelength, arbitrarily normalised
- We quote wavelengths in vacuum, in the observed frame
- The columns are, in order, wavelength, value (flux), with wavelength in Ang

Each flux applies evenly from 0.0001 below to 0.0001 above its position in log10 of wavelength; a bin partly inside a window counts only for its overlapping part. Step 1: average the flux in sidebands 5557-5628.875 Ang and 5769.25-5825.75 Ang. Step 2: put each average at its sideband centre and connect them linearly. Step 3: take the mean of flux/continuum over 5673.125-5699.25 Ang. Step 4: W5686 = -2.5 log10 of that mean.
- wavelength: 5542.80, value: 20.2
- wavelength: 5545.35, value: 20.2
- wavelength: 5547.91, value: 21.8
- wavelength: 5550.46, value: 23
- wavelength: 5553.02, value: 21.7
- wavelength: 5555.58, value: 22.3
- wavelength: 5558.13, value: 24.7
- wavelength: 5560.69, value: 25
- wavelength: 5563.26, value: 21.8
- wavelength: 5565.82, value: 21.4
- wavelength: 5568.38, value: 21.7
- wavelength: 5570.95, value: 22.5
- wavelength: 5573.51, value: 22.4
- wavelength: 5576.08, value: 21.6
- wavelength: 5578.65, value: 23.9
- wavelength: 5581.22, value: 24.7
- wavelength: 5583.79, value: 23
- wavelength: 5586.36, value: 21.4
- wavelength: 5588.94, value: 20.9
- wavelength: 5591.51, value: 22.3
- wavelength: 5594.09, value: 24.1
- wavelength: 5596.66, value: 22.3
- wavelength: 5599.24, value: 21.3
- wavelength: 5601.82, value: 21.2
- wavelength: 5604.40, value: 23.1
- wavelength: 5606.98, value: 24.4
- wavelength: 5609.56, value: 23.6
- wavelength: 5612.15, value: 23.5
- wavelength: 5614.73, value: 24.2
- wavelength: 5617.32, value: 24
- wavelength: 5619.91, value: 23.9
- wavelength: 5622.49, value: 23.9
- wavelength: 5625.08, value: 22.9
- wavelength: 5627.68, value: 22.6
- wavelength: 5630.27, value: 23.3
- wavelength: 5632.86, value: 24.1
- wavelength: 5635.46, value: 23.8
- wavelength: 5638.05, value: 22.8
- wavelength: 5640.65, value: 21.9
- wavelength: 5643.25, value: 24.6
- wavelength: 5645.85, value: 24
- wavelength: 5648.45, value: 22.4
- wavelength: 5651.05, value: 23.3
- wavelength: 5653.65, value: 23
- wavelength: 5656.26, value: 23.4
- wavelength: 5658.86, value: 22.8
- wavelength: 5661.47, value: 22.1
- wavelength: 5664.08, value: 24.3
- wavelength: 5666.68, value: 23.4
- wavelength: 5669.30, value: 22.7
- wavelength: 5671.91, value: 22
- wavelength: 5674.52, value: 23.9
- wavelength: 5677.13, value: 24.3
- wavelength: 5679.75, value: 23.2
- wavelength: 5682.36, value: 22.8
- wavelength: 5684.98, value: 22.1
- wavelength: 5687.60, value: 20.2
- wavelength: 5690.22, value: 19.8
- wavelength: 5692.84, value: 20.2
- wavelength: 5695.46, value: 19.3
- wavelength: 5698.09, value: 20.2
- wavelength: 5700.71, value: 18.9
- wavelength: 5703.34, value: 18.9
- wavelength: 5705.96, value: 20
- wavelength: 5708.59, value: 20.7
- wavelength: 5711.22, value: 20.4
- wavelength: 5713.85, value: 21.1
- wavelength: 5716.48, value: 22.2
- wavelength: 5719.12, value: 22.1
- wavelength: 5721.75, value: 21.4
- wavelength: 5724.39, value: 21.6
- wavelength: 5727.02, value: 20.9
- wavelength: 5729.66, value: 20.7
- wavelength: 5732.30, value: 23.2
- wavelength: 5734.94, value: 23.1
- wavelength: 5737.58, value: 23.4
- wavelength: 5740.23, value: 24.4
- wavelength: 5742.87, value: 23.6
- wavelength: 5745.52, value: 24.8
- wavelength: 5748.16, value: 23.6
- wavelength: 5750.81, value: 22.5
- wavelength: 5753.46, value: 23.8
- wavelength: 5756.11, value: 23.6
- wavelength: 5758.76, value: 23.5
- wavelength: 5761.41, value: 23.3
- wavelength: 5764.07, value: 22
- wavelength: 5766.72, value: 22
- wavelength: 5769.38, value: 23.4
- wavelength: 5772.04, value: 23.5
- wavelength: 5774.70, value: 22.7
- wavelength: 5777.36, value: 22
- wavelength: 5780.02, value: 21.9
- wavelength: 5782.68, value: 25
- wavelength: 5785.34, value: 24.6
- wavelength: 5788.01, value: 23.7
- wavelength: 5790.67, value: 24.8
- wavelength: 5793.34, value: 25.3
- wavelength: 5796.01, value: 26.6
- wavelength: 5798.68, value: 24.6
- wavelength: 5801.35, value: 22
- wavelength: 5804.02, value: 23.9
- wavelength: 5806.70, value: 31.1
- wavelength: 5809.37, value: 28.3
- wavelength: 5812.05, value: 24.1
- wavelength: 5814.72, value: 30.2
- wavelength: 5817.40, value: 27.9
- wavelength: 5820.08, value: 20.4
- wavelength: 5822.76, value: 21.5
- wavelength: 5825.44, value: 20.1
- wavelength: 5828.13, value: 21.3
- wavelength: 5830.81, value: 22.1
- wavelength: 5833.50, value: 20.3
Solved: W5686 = 0.10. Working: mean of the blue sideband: 22.9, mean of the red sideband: 24.5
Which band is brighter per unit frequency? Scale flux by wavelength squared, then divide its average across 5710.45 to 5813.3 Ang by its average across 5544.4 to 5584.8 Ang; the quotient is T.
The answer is 1.1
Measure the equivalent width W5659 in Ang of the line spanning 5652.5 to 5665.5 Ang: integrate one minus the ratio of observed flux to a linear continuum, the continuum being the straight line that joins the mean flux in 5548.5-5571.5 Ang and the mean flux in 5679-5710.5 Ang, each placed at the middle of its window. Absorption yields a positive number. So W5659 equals -1.3 Ang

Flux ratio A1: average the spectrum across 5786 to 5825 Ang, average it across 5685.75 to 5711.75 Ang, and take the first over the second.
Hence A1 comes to 1.3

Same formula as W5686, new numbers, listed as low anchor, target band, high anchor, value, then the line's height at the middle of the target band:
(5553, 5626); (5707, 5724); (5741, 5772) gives 0.09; 23.2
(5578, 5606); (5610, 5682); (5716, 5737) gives -0.05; 22.3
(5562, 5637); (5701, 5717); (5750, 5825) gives 0.16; 23.6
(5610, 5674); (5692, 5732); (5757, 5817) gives 0.16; 23.9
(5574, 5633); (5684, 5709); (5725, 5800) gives 0.17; 23.3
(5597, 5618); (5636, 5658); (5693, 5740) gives -0.04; 22.4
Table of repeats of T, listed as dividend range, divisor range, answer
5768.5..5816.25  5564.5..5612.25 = 1.19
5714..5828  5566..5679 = 1.08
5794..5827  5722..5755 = 1.12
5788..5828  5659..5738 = 1.20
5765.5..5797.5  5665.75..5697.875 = 1.13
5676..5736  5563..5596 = 0.99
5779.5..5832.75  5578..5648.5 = 1.13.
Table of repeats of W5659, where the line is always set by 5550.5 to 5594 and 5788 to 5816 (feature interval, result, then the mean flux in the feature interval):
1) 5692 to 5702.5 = 2.1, 19.6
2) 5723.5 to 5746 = 2.0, 22.8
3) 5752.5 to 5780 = 2.7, 22.9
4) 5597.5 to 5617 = 0.1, 23.1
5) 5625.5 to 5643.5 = 0.3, 23.2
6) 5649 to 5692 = 2.5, 22.7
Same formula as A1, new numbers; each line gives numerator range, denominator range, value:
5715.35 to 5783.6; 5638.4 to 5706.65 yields 1.03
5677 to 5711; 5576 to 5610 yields 0.91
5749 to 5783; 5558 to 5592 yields 1.02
